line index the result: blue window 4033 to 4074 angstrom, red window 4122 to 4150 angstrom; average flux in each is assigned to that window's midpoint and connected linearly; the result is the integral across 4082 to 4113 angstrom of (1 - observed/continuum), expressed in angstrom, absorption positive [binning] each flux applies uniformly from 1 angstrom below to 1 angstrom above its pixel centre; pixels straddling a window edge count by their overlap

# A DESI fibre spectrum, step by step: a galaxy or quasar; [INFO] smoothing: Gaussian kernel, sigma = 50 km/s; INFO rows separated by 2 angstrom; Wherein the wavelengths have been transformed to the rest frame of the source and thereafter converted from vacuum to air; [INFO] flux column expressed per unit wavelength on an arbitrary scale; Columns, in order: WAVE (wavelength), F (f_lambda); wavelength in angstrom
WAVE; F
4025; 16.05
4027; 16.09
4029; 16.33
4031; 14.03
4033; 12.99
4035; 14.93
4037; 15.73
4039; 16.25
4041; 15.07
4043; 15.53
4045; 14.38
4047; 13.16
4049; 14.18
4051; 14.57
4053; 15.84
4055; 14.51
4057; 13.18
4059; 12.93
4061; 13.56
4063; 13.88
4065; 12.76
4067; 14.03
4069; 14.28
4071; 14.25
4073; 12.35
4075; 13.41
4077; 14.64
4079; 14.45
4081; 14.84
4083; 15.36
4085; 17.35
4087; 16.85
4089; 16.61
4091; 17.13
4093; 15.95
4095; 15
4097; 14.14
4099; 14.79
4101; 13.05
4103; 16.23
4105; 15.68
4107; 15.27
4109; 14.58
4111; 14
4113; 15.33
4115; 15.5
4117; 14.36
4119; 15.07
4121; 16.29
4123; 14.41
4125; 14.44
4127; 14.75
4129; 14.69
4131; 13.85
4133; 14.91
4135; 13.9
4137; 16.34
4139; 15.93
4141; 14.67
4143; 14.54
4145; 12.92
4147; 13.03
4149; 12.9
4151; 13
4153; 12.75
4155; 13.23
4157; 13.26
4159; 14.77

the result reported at -2.5 angstrom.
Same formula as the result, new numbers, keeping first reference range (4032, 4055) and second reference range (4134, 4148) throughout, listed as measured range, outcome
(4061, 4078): 1.2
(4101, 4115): -0.5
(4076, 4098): -1.5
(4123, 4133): 0.0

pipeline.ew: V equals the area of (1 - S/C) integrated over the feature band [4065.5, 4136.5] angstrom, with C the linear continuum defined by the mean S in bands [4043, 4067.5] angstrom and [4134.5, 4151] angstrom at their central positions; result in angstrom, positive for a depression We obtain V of -4.0 angstrom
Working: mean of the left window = 14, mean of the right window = 14.2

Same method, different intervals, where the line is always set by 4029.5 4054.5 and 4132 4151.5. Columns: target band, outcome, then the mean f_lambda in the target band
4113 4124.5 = -0.6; 15.1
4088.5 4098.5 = -0.8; 15.7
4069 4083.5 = 0.4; 14.2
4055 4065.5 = 0.9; 13.4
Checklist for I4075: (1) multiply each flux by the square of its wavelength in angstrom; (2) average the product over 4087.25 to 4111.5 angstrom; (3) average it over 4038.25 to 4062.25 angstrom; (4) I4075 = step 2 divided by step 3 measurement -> 1.09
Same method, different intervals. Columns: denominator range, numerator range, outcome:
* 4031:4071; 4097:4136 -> 1.07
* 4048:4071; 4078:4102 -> 1.12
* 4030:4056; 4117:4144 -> 1.06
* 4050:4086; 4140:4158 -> 0.98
